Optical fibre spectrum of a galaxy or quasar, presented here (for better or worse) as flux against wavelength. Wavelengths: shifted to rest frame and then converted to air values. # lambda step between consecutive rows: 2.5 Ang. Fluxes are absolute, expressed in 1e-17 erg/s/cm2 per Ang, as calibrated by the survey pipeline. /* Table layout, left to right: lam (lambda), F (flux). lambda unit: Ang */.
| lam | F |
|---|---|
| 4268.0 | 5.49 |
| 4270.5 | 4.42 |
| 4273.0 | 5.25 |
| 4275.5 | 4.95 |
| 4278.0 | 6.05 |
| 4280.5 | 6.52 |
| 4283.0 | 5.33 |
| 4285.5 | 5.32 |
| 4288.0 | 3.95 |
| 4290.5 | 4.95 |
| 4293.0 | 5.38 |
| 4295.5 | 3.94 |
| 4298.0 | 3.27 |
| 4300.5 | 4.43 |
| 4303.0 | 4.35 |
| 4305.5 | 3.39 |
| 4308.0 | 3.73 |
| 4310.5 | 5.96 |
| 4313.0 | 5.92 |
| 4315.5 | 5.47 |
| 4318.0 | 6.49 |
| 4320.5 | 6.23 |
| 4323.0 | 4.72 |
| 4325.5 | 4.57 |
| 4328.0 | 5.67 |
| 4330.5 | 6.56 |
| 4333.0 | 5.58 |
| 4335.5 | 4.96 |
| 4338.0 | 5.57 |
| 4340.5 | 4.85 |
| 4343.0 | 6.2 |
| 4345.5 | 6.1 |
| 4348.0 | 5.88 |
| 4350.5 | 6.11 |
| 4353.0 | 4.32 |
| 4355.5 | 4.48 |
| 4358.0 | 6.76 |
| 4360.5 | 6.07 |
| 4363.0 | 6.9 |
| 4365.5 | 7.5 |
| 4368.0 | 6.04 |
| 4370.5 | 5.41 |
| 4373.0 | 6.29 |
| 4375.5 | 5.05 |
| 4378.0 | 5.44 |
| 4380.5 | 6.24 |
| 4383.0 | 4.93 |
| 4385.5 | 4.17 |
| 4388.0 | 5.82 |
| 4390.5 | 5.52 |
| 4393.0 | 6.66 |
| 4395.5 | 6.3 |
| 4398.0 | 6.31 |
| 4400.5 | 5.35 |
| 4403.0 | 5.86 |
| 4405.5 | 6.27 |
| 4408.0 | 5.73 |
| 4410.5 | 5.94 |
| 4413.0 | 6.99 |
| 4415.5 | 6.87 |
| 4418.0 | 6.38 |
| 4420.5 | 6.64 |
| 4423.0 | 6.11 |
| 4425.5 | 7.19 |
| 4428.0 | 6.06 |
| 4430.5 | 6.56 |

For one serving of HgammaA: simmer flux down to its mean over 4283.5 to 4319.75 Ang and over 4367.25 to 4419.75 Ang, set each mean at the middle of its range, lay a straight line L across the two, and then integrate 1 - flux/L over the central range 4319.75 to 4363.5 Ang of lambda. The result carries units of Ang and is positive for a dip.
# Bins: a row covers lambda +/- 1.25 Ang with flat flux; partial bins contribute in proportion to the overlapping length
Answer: -2.9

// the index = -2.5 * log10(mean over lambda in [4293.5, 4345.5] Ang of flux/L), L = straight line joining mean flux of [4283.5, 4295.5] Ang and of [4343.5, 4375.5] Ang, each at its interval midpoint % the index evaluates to 0.04 mag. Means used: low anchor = 4.83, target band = 5.12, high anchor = 5.96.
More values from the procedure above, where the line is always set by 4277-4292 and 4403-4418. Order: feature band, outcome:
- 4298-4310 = 0.34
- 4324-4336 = 0.04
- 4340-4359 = 0.05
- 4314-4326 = 0.01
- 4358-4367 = -0.14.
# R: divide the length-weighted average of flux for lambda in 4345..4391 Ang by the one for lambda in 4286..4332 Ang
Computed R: 1.2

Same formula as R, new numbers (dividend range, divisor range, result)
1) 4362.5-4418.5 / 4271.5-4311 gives 1.25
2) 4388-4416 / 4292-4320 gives 1.28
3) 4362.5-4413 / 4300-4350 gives 1.10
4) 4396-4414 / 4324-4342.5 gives 1.12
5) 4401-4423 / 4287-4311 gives 1.47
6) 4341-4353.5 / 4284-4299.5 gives 1.28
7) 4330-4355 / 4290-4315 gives 1.22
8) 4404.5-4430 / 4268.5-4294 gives 1.23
